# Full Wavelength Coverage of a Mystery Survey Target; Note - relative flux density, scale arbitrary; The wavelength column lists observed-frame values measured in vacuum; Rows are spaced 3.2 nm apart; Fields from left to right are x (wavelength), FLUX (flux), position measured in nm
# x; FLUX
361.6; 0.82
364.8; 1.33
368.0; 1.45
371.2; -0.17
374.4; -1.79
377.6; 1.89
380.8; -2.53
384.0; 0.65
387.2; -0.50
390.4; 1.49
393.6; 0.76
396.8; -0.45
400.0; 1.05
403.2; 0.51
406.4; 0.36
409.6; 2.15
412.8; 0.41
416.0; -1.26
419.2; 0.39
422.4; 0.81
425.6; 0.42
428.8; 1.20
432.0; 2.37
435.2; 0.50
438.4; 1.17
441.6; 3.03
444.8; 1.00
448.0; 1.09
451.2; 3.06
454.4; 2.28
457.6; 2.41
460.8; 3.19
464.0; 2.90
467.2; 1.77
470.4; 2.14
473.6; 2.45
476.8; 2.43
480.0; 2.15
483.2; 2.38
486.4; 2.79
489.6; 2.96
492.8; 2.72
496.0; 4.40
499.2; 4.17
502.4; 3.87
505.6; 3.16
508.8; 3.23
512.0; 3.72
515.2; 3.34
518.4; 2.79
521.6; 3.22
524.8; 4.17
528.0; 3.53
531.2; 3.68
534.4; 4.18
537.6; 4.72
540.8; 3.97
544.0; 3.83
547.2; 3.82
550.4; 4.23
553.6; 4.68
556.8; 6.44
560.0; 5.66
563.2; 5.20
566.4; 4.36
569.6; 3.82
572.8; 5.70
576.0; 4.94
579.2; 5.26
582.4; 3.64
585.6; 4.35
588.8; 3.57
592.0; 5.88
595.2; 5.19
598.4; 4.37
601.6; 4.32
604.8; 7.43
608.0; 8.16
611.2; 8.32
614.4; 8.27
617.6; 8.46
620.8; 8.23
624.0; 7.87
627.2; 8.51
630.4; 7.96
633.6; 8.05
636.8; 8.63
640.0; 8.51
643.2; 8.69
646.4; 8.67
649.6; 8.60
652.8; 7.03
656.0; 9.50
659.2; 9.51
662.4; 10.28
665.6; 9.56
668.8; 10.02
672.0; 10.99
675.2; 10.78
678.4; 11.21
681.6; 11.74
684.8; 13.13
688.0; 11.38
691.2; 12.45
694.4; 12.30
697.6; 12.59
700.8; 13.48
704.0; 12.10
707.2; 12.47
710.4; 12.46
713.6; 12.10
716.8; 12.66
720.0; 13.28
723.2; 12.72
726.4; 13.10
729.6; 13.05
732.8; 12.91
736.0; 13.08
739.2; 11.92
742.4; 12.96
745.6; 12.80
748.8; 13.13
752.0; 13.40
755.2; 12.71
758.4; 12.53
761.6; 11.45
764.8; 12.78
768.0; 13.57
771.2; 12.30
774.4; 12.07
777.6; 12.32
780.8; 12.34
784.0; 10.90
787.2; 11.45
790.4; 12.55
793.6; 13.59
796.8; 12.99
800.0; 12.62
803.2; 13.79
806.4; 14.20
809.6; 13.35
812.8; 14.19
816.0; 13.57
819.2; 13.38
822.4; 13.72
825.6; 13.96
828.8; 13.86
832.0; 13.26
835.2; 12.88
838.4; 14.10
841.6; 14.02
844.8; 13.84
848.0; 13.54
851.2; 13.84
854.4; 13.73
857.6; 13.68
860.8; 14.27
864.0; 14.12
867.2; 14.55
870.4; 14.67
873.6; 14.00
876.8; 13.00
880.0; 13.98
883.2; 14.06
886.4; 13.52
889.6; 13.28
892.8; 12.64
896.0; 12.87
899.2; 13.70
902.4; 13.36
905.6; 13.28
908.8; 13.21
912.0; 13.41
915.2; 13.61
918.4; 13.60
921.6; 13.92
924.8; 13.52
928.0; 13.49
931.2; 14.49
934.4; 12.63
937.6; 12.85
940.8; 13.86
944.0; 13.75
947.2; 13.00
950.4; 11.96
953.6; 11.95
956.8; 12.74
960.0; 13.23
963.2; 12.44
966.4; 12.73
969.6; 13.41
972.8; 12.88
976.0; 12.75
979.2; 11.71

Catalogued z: 0.517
